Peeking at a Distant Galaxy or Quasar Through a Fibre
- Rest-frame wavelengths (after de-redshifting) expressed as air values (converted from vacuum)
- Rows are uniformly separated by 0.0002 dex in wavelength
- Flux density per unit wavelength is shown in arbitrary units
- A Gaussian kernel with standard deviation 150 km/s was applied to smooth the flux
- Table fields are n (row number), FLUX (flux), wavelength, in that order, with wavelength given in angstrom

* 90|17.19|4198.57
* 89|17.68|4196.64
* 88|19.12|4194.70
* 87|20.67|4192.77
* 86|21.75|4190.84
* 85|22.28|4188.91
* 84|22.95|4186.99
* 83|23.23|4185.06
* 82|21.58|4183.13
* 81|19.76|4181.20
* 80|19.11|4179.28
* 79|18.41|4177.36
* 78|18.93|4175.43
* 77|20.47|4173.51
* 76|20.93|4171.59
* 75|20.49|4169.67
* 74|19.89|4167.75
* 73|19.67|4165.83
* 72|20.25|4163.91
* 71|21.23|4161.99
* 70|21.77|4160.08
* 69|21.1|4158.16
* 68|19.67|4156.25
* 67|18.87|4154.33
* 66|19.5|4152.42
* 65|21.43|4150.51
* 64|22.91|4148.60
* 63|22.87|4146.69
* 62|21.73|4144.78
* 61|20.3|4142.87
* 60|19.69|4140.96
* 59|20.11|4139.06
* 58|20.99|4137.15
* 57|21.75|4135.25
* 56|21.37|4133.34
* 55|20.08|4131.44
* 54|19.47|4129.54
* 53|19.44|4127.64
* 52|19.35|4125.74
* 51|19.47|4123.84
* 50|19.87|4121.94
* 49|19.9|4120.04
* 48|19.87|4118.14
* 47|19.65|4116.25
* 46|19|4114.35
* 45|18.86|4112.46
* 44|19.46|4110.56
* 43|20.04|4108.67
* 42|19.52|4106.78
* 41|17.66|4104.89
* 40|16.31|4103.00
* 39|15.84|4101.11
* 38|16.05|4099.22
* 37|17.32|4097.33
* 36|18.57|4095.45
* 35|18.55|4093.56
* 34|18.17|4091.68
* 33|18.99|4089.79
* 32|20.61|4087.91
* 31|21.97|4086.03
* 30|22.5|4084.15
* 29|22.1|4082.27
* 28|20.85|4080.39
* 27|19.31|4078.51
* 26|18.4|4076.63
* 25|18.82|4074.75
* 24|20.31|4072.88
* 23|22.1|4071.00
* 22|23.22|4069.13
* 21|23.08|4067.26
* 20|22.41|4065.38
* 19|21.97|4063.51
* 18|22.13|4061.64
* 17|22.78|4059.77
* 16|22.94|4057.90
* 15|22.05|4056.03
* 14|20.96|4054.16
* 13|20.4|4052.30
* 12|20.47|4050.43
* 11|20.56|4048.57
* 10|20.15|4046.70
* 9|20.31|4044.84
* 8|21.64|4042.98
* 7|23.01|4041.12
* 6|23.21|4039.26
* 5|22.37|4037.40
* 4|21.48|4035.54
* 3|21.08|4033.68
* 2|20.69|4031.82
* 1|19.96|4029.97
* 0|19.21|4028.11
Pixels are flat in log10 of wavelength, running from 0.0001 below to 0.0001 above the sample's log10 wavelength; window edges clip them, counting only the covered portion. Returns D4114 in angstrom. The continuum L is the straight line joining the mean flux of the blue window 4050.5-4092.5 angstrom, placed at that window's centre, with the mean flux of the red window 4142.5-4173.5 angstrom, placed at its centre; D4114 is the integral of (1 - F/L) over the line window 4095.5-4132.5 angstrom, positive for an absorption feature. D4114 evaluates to 3.8 angstrom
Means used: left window 21.2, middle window 18.8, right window 20.8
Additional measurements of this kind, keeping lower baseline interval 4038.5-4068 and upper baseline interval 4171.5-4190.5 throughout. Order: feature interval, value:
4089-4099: 1.5 angstrom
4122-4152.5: 0.7 angstrom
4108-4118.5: 0.9 angstrom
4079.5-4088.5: -0.1 angstrom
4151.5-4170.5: 0.6 angstrom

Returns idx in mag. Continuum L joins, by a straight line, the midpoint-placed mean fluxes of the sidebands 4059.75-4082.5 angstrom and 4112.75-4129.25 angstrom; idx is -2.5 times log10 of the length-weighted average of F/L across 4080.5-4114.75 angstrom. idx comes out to 0.07 mag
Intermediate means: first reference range 21.3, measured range 19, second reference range 19.5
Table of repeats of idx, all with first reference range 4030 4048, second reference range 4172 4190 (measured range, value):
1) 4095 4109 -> 0.20 mag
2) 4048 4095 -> 0.02 mag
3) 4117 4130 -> 0.08 mag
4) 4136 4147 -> 0.01 mag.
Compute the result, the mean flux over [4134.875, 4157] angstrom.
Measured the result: 20.8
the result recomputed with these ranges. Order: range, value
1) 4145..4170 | 20.8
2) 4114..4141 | 20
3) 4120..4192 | 20.6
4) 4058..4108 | 20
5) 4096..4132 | 18.8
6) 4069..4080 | 20.2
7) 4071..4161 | 19.8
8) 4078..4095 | 20.3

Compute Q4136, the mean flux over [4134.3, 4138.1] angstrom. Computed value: 21.4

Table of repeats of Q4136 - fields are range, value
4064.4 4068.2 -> 22.7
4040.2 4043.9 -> 22.3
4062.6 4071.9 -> 22.6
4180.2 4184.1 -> 20.6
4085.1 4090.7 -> 20.5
